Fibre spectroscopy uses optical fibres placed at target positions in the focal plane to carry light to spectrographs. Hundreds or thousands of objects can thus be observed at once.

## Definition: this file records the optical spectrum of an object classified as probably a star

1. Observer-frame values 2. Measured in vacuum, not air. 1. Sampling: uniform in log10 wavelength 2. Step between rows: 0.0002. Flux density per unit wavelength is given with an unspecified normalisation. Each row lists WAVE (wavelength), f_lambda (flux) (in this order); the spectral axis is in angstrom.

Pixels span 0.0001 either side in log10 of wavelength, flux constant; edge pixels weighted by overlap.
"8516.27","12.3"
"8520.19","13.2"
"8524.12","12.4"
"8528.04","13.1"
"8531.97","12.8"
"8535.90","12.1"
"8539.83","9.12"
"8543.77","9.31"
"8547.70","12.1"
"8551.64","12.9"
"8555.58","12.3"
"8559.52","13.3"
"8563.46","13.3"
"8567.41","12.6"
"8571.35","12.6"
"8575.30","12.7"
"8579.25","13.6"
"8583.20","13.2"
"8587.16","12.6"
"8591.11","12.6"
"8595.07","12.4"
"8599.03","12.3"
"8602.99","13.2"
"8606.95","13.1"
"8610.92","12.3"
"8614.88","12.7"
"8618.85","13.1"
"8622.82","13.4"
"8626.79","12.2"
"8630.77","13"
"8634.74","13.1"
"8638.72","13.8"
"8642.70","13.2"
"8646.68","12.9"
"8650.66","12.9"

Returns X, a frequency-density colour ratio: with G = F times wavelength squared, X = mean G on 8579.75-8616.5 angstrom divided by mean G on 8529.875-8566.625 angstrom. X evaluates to 1.08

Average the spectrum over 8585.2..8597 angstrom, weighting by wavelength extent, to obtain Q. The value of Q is 12.5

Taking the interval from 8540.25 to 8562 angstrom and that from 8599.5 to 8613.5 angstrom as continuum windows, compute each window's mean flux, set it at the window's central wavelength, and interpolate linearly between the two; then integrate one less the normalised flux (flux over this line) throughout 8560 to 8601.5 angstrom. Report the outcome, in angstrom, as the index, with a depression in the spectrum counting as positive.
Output -1.6 angstrom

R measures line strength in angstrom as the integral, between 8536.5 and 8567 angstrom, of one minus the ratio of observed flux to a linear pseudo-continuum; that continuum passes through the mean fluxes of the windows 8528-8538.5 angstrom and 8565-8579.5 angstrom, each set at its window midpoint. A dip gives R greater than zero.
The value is 1.9 angstrom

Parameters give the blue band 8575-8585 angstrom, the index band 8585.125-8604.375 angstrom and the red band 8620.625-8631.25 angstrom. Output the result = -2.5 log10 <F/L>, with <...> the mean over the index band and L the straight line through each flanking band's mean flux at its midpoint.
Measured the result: 0.04 mag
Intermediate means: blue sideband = 13.2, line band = 12.6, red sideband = 12.8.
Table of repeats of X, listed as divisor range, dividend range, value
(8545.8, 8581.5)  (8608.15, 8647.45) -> 1.03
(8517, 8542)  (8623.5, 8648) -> 1.11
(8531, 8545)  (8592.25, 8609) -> 1.20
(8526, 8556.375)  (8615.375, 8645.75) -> 1.14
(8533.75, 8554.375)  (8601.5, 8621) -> 1.17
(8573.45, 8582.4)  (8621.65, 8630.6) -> 0.98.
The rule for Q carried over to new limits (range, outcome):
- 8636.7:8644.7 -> 13.5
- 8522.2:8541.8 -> 11.9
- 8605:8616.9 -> 12.7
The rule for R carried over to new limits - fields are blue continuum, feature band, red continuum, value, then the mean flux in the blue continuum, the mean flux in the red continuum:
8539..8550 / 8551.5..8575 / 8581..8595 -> -3.0 angstrom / 10.4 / 12.8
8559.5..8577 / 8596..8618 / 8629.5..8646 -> 0.6 angstrom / 12.9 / 13.3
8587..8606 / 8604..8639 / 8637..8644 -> 0.6 angstrom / 12.7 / 13.5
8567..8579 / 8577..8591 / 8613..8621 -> -0.3 angstrom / 12.8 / 12.9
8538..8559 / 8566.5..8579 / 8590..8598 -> -0.9 angstrom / 11.3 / 12.5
